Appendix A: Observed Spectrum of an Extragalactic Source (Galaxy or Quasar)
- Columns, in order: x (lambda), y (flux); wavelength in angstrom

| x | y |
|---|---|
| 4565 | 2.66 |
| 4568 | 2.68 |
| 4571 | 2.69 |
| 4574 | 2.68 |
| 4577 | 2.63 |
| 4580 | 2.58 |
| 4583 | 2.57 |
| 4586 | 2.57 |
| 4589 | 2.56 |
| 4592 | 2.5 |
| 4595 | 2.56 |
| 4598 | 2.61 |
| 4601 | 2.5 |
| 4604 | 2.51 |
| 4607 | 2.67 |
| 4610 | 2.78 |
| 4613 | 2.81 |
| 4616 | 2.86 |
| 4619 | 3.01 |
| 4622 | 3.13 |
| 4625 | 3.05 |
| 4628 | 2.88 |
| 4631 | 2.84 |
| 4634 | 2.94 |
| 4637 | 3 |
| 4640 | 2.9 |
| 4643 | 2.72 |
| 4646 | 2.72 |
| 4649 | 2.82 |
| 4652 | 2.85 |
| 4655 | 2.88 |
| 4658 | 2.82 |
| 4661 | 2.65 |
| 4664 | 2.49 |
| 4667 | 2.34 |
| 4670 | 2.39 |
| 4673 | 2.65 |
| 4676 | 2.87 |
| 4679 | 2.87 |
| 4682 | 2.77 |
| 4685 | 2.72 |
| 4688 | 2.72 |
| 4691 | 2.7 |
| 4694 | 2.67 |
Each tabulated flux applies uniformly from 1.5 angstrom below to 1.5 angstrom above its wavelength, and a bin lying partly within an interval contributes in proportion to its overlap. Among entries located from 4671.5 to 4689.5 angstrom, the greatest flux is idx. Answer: 2.87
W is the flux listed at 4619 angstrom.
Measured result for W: 3.01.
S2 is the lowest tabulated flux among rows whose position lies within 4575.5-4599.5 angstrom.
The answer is 2.5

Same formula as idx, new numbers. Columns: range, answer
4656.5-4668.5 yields 2.82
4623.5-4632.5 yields 3.05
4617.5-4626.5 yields 3.13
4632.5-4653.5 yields 3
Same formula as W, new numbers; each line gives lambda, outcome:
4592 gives 2.5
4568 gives 2.68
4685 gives 2.72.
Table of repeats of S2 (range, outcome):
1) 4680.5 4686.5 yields 2.72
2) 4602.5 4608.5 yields 2.51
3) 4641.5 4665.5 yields 2.49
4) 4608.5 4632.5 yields 2.78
